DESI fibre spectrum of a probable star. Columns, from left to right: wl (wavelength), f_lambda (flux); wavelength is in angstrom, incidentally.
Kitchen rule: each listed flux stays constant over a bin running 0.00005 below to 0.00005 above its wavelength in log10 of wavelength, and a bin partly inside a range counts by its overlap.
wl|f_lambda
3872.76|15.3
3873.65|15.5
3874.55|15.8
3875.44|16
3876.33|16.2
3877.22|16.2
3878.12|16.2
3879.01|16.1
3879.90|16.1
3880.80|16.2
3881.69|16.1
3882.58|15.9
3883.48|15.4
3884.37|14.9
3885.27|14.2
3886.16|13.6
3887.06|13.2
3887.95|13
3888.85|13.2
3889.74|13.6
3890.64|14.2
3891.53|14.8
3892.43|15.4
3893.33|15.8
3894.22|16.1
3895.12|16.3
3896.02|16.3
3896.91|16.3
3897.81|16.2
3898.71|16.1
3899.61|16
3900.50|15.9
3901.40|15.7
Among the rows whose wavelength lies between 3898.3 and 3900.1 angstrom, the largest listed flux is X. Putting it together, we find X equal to 16.1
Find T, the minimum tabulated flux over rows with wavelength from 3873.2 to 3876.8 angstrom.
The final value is 15.5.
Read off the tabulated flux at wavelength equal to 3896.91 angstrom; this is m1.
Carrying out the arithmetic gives 16.3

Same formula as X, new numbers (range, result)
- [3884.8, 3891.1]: 14.2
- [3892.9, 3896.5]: 16.3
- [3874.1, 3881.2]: 16.2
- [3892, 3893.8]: 15.8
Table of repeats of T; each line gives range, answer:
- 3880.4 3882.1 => 16.1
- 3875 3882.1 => 16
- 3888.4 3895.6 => 13.2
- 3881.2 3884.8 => 14.9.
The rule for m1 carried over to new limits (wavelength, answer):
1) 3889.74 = 13.6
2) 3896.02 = 16.3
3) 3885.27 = 14.2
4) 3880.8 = 16.2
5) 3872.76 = 15.3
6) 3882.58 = 15.9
